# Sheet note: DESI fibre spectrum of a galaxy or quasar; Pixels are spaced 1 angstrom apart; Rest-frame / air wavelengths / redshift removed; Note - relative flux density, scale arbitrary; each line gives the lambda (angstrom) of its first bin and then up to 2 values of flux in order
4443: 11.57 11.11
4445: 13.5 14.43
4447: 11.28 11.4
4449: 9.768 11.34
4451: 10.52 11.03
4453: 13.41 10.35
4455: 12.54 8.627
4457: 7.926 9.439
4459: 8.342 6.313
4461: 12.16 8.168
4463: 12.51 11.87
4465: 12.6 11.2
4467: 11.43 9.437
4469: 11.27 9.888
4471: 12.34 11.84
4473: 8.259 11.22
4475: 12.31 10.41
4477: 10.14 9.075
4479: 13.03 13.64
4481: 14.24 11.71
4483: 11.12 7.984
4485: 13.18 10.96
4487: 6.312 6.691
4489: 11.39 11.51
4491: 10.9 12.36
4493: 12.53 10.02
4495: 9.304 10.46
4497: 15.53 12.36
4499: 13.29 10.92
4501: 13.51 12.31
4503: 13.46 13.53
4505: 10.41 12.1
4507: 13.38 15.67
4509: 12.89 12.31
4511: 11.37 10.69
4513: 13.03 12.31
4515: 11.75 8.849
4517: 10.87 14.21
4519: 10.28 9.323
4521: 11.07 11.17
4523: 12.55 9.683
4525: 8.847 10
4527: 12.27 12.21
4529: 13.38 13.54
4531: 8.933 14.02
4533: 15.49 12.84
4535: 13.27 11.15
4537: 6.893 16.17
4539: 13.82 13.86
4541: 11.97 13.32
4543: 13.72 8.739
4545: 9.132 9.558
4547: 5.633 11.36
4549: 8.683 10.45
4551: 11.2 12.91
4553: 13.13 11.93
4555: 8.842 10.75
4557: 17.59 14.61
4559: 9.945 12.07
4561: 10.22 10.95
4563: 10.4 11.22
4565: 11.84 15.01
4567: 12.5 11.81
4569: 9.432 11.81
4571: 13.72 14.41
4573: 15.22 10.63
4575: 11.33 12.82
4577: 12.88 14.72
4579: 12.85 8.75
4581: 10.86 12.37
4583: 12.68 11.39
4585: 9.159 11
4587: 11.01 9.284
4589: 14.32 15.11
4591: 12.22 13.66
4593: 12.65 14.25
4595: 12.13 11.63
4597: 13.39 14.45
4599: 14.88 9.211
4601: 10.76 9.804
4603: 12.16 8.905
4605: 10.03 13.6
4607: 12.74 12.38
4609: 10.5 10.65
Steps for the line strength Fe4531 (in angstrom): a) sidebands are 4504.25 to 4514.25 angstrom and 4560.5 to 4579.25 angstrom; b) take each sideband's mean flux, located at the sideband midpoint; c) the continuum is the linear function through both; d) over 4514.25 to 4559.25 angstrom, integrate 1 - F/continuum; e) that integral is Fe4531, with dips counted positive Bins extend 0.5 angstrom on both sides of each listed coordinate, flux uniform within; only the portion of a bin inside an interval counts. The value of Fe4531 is 2.9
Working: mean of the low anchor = 12.4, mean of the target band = 11.6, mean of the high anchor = 12.3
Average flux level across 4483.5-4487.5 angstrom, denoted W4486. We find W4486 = 9.61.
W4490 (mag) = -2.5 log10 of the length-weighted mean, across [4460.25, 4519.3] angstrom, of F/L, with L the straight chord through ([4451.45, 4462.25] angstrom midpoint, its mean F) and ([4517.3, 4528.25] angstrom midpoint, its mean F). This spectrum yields -0.10 mag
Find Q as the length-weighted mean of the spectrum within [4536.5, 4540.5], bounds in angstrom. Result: 12.7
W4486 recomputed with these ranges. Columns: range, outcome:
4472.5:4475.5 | 10.6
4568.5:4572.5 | 12.3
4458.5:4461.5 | 8.94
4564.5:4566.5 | 13.4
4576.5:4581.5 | 12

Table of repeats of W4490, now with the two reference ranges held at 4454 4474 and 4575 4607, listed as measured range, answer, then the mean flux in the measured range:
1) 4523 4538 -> -0.05 mag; 11.8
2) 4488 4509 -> -0.13 mag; 12.1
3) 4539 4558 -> 0.00 mag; 11.4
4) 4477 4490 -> -0.02 mag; 10.8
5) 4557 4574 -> -0.06 mag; 12.3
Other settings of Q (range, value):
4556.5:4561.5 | 12.9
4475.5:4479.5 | 10.7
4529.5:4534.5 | 13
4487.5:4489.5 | 9.04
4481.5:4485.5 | 11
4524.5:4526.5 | 9.42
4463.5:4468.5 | 11.3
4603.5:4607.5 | 11.3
